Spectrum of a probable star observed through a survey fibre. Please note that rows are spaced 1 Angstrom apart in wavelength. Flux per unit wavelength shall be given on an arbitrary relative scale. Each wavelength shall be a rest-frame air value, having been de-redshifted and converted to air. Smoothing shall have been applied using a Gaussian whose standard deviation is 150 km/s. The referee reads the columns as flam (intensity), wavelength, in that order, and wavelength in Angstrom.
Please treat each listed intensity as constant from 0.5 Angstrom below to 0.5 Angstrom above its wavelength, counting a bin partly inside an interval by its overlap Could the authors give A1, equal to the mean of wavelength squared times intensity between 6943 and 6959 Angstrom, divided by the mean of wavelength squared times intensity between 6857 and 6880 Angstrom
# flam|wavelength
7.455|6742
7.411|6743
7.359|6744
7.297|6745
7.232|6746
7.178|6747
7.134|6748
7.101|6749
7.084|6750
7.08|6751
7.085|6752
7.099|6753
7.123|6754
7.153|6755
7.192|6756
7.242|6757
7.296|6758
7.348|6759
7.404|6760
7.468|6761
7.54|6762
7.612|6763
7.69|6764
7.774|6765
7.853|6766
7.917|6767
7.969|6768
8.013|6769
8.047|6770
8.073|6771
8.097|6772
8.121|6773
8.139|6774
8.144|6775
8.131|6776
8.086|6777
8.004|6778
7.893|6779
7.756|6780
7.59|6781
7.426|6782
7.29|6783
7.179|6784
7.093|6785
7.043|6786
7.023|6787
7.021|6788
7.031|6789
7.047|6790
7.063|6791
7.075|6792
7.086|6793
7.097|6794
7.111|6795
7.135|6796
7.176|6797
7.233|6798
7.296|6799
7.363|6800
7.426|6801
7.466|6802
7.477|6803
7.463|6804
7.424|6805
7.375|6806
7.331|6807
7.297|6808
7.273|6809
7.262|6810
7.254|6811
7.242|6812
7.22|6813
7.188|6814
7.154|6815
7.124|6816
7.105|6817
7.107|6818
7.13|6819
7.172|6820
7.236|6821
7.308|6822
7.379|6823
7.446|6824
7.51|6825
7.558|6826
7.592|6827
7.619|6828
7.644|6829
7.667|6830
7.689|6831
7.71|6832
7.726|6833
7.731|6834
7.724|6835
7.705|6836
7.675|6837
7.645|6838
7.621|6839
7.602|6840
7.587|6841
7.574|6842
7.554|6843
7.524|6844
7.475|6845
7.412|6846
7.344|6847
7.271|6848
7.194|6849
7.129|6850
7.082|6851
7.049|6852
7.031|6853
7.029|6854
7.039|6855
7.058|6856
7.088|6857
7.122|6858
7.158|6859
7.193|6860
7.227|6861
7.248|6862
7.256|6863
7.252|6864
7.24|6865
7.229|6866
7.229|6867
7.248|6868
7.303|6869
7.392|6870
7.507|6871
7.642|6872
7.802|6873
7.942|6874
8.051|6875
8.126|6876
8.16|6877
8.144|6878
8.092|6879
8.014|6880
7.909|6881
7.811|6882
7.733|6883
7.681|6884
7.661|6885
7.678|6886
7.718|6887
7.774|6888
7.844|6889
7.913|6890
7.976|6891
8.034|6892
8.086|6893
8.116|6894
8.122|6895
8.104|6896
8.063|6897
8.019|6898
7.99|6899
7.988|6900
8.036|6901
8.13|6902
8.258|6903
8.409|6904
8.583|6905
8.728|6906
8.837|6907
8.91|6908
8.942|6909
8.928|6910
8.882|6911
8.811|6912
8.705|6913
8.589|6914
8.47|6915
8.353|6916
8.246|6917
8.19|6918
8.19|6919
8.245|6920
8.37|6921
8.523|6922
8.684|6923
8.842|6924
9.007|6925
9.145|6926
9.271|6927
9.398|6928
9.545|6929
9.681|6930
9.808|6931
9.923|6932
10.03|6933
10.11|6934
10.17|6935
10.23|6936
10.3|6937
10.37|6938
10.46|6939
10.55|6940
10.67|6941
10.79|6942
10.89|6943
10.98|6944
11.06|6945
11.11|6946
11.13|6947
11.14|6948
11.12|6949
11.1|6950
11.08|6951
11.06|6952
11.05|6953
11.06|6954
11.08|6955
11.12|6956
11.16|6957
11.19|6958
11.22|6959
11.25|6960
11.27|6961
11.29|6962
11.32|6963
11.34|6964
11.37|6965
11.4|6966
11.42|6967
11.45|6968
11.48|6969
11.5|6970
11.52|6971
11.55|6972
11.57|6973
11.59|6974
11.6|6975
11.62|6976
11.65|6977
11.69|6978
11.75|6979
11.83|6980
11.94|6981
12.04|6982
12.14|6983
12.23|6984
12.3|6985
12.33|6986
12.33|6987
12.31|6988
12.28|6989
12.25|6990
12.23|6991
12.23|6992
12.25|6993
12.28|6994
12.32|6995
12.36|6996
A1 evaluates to 1.5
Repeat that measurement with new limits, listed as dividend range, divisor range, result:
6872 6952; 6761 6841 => 1.24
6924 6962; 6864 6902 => 1.37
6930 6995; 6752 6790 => 1.58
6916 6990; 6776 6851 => 1.52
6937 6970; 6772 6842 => 1.56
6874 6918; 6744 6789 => 1.13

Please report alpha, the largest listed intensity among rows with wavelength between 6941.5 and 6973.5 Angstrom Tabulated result 11.57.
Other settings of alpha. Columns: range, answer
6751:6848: 8.144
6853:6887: 8.16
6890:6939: 10.46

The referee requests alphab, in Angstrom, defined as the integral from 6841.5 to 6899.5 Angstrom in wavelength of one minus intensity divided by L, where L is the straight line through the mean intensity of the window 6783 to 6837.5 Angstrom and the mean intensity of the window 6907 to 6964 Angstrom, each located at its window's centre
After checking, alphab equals 6.9 Angstrom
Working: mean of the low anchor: 7.32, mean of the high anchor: 9.98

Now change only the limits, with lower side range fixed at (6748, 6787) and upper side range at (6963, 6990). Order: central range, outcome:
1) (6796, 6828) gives 4.4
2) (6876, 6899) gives 4.7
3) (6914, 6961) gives 4.0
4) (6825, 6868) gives 8.2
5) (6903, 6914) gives 1.8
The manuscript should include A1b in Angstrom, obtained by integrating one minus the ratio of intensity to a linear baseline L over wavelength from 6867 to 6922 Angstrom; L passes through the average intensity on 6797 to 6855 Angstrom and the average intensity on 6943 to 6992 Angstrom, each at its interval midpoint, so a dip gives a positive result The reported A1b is 7.5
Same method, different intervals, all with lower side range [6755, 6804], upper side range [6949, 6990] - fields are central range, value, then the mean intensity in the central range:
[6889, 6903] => 2.7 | 8.04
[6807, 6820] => 1.6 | 7.2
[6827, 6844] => 2.1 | 7.65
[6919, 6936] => 2.2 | 9.29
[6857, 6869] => 2.7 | 7.22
